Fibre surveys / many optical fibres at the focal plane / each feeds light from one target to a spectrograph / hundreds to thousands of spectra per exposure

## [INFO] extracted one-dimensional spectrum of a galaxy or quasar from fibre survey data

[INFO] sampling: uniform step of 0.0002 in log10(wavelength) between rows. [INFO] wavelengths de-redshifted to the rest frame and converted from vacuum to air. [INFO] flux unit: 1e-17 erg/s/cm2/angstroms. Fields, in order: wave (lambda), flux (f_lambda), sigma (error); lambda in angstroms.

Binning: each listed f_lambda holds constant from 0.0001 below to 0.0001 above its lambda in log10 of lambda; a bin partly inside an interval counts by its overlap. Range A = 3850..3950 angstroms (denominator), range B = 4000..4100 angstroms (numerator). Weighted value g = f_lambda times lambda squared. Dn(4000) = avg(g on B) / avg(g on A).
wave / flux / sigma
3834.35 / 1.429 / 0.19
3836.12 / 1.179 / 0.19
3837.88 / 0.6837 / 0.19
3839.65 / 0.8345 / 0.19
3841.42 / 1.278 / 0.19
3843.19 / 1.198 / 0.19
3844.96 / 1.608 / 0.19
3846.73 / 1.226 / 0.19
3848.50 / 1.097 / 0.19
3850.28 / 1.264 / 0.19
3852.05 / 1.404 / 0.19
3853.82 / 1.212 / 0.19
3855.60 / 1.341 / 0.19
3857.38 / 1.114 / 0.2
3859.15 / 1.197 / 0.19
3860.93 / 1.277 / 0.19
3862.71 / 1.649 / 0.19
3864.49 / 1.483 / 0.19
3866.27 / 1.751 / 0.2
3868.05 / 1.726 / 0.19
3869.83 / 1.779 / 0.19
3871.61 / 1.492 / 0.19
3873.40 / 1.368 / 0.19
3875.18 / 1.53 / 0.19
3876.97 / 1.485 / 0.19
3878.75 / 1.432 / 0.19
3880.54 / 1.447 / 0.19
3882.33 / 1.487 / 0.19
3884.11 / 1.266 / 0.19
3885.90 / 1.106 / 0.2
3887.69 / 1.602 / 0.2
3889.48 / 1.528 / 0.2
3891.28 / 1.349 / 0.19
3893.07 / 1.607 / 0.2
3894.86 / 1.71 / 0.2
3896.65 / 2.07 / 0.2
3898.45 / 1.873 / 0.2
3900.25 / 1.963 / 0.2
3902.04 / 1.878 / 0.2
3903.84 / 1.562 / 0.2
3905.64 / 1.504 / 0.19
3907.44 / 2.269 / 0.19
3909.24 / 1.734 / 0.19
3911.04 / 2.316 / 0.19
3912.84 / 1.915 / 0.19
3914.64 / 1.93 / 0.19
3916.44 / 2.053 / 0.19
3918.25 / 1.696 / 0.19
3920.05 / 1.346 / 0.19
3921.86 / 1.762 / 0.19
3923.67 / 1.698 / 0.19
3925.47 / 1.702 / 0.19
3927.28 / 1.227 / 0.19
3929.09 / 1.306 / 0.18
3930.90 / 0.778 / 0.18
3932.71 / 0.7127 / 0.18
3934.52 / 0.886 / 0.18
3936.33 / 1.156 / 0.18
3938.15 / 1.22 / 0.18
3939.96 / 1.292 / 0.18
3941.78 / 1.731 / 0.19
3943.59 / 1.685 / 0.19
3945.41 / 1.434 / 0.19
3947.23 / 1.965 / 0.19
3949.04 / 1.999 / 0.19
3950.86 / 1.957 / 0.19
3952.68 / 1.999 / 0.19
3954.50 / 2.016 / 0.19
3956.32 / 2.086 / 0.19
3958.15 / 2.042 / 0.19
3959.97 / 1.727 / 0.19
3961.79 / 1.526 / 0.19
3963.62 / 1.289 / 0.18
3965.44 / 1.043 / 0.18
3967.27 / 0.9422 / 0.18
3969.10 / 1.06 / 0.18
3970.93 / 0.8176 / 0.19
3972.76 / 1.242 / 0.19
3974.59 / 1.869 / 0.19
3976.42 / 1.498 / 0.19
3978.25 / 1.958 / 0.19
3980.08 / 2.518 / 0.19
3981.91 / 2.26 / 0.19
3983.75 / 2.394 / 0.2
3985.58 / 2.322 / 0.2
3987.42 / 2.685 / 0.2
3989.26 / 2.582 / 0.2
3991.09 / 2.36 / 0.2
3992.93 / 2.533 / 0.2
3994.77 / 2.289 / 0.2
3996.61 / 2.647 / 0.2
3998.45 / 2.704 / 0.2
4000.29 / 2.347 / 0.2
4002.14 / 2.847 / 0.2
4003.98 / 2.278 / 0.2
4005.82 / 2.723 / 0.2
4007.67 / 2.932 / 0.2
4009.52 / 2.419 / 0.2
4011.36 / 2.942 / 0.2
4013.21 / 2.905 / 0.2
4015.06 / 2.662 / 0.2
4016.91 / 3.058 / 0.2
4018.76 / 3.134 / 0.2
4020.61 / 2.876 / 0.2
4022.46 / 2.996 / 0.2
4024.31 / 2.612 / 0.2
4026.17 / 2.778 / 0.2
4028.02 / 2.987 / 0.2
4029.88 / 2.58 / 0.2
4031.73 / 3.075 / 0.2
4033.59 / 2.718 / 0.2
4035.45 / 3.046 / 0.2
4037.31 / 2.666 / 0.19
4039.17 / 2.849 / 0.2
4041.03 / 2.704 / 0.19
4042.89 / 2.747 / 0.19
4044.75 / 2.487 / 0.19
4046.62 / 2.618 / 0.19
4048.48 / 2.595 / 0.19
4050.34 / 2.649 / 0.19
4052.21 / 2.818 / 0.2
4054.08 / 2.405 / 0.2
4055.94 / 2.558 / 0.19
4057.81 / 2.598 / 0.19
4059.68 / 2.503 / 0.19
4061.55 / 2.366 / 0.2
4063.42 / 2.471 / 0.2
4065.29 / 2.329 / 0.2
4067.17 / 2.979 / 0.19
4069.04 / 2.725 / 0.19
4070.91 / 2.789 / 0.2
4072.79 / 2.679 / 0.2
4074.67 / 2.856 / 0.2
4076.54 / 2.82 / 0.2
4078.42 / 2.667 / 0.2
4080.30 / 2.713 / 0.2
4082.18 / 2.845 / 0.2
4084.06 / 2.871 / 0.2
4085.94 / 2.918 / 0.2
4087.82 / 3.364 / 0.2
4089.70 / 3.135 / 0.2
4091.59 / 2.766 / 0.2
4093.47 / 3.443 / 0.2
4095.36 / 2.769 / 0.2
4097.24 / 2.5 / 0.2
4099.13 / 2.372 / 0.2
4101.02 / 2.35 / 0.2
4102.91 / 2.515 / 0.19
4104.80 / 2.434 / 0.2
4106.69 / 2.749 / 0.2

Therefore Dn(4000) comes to 1.92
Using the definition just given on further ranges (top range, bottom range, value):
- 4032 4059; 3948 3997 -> 1.46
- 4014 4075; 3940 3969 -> 1.71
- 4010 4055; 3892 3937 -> 1.82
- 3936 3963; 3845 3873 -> 1.29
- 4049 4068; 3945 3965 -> 1.49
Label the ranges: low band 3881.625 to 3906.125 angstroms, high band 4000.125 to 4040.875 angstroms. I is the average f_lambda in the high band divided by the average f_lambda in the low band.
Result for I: 1.74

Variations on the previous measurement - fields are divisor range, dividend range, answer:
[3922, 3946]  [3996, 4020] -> 2.10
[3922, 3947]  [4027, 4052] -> 2.07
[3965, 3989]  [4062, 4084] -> 1.53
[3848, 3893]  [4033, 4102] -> 1.91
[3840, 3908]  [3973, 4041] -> 1.74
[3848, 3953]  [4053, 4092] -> 1.77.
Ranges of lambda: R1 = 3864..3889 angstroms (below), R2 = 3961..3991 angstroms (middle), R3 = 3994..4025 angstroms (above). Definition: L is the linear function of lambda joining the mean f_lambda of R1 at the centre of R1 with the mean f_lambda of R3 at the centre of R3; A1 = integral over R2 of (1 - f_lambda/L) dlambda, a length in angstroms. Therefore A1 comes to 8.3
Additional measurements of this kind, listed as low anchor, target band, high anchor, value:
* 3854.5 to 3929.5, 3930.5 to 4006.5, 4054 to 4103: 8.7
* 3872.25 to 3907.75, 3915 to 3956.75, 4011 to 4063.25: 8.5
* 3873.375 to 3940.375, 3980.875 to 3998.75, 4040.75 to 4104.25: -2.9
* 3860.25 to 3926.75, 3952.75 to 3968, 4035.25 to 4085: 3.3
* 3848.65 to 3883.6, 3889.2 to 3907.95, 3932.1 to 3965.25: -3.2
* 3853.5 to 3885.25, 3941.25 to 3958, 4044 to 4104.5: 0.5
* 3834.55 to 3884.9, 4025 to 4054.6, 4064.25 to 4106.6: -3.1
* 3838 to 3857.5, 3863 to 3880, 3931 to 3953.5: -3.7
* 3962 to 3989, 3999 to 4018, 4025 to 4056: -4.1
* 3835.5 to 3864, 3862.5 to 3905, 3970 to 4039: -2.2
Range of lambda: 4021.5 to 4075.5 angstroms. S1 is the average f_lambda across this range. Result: 2.7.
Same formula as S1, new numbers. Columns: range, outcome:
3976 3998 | 2.36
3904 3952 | 1.59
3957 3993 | 1.82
